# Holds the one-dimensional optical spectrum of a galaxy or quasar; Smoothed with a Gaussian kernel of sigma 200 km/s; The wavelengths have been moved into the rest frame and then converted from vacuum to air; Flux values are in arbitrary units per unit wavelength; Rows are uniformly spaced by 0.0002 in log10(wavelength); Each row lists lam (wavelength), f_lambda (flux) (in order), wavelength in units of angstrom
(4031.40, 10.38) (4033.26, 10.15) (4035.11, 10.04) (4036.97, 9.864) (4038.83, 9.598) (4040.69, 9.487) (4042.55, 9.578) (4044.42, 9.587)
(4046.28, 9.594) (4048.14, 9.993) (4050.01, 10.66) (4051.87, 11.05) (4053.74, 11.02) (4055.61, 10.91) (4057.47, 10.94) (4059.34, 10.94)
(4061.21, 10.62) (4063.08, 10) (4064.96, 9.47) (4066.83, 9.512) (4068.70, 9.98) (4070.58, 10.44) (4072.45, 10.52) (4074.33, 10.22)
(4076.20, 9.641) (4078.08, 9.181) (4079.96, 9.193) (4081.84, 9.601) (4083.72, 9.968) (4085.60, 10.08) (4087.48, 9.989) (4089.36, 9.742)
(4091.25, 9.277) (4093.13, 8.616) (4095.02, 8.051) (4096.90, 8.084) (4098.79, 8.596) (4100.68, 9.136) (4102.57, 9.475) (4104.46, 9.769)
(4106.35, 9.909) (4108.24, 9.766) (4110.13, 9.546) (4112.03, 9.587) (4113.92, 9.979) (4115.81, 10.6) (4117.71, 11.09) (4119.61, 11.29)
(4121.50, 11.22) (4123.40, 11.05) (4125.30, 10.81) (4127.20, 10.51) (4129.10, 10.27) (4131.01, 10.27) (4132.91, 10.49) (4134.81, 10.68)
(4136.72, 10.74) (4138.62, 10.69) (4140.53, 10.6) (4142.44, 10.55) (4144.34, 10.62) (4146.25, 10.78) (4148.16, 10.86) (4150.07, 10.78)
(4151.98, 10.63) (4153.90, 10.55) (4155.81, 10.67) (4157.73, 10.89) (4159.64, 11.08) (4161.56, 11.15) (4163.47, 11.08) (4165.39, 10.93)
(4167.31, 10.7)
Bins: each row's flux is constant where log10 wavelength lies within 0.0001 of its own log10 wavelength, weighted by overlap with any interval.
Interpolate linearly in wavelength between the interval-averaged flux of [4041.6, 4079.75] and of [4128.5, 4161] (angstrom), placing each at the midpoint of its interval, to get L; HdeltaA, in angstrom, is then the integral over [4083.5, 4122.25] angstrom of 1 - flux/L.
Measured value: 2.7 angstrom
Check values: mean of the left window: 10.2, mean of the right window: 10.7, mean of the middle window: 9.69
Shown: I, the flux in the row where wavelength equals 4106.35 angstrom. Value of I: 9.909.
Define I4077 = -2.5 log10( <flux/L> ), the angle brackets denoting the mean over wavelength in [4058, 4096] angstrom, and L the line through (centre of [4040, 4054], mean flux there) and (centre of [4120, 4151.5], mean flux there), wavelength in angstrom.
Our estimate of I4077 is 0.057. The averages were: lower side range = 10.1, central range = 9.76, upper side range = 10.7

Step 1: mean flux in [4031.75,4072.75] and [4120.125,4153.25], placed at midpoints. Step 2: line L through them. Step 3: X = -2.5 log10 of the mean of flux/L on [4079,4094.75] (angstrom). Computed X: 0.10 mag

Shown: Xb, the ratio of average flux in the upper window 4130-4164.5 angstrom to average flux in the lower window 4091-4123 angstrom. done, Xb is 1.1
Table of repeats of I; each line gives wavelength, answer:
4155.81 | 10.67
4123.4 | 11.05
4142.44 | 10.55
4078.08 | 9.181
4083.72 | 9.968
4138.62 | 10.69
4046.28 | 9.594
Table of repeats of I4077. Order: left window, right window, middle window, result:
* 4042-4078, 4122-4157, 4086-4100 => 0.162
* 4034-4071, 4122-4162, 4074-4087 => 0.070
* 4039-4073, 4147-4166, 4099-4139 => 0.034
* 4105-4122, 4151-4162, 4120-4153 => -0.012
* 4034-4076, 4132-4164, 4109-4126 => 0.000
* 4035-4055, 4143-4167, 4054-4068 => -0.022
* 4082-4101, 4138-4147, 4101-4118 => -0.022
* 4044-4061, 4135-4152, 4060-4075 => 0.050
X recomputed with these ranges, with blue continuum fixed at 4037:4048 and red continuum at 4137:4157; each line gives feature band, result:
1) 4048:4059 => -0.12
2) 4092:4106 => 0.15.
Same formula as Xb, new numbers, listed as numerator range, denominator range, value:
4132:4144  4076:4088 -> 1.10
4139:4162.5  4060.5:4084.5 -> 1.09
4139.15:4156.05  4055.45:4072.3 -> 1.04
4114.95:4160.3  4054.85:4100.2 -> 1.10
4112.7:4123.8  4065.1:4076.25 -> 1.08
